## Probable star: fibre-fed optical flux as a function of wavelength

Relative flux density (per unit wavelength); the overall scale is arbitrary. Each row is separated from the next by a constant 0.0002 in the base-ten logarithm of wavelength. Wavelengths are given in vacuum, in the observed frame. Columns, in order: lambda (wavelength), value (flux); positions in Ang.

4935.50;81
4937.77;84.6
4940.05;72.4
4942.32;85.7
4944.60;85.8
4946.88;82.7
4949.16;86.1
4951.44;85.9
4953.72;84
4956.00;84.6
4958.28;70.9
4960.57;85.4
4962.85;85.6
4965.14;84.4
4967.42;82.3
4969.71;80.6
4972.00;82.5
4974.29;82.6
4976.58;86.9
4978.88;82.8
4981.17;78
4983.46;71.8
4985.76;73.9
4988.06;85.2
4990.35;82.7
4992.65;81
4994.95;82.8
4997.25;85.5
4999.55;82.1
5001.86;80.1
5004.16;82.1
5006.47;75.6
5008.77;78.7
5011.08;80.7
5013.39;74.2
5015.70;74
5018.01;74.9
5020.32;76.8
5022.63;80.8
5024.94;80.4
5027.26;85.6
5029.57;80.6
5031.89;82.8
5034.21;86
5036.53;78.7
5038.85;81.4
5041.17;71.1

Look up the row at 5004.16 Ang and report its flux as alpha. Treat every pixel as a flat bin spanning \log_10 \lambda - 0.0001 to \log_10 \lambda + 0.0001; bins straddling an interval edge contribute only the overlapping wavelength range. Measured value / 82.1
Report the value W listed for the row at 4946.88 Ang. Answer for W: 82.7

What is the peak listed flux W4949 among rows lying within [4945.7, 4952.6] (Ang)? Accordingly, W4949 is 86.1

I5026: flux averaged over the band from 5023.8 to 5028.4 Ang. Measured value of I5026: 82.9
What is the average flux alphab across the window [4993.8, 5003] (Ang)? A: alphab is 82.6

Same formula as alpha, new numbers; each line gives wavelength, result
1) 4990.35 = 82.7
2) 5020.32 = 76.8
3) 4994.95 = 82.8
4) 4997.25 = 85.5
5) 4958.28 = 70.9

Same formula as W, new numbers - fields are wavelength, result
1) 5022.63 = 80.8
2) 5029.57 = 80.6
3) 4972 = 82.5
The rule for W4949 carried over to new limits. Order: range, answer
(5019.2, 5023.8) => 80.8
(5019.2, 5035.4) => 86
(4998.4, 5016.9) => 82.1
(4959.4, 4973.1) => 85.6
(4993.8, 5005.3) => 85.5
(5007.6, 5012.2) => 80.7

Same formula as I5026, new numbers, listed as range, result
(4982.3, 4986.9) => 72.9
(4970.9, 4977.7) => 84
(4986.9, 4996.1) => 82.9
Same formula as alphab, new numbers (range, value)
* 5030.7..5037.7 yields 82.4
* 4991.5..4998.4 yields 83.1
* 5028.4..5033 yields 81.7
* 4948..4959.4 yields 82.3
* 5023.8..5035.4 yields 83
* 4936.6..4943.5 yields 80.9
